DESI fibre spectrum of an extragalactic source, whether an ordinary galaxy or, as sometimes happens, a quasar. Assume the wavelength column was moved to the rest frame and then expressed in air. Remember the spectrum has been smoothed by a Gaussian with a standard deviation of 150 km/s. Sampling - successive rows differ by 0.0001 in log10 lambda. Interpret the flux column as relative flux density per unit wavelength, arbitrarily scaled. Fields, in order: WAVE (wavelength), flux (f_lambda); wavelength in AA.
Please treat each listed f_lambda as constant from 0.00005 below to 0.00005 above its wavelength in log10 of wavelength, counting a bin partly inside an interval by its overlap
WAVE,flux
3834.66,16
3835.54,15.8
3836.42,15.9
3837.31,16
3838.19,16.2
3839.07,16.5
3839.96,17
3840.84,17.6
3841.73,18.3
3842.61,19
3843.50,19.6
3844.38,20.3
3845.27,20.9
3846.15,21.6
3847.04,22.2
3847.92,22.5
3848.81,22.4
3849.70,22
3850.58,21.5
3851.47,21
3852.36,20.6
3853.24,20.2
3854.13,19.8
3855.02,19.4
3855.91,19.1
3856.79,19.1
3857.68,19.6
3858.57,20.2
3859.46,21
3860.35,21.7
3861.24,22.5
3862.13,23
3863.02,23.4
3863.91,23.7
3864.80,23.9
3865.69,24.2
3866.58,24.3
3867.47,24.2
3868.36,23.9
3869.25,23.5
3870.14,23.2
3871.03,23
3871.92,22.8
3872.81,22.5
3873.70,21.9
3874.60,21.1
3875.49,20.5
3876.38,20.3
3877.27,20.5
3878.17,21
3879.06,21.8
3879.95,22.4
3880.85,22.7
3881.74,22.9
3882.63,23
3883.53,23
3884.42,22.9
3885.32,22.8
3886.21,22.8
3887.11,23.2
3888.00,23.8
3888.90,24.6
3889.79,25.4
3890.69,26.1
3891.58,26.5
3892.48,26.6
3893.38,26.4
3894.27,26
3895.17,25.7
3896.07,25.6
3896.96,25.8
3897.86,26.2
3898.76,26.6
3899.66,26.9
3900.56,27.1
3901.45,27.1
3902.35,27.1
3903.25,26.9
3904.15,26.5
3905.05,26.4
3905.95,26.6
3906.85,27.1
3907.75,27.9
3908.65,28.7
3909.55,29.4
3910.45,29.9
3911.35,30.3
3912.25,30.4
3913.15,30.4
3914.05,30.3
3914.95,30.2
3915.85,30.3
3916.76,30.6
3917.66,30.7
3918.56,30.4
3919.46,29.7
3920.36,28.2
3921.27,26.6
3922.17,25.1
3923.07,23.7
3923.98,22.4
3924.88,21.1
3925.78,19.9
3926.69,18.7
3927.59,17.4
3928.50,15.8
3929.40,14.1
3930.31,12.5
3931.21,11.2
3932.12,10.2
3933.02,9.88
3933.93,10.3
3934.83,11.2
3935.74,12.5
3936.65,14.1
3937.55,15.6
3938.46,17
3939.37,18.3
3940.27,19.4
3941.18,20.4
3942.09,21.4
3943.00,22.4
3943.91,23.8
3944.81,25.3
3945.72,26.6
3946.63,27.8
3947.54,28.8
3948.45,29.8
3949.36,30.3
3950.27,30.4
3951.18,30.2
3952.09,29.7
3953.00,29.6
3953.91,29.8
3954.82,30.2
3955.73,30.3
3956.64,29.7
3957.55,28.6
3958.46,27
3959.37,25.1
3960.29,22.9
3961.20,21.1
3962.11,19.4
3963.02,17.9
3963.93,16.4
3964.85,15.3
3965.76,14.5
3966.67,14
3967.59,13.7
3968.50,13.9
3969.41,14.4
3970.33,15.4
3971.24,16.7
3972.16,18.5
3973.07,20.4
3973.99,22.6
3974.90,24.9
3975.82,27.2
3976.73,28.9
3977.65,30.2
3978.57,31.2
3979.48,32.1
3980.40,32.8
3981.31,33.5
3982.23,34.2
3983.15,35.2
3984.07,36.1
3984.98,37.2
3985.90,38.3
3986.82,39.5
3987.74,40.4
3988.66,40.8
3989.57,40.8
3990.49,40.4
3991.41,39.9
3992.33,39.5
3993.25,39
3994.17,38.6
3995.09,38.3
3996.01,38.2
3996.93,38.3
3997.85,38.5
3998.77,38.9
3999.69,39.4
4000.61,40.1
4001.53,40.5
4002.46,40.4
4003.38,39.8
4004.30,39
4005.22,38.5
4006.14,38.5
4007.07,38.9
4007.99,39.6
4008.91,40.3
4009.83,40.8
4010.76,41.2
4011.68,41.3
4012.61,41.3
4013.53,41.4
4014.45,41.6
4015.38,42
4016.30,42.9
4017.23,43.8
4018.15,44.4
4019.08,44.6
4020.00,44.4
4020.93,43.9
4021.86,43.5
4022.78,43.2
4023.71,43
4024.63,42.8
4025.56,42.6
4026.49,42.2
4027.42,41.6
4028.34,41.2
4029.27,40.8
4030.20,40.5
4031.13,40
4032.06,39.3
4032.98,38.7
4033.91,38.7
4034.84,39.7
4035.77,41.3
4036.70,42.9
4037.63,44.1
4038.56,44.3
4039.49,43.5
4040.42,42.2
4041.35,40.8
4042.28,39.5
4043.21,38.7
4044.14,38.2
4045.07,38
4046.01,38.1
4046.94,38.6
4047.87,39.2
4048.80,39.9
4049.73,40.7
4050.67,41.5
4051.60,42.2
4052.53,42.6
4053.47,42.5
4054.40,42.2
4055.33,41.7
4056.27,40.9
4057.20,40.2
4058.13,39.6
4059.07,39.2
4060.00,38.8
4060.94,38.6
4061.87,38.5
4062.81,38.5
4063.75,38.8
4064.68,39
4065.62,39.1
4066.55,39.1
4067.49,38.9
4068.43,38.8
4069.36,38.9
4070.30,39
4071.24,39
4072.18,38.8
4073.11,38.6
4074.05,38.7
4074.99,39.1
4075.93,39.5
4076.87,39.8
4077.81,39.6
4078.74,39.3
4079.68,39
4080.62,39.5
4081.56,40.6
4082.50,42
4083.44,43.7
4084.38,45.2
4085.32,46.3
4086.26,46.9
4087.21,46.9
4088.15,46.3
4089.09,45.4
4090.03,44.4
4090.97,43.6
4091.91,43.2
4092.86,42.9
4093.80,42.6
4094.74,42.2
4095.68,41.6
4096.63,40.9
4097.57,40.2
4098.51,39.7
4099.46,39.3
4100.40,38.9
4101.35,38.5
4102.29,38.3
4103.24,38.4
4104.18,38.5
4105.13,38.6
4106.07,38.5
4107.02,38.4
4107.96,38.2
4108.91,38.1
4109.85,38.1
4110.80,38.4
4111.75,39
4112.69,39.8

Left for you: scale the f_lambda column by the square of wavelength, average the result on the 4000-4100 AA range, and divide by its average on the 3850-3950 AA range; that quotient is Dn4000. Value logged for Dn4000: 1.9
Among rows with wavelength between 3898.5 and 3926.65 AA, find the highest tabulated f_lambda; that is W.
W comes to 30.7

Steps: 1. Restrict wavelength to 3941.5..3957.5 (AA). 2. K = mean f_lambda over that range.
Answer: 28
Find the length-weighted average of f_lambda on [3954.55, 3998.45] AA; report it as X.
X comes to 28.8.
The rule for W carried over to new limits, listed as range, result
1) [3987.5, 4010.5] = 40.8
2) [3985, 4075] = 44.6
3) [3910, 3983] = 34.2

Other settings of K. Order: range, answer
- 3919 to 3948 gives 19.4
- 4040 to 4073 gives 39.7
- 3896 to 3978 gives 23.3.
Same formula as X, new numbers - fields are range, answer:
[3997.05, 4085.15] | 40.6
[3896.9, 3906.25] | 26.7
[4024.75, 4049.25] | 40.6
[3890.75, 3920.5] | 28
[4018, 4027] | 43.4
